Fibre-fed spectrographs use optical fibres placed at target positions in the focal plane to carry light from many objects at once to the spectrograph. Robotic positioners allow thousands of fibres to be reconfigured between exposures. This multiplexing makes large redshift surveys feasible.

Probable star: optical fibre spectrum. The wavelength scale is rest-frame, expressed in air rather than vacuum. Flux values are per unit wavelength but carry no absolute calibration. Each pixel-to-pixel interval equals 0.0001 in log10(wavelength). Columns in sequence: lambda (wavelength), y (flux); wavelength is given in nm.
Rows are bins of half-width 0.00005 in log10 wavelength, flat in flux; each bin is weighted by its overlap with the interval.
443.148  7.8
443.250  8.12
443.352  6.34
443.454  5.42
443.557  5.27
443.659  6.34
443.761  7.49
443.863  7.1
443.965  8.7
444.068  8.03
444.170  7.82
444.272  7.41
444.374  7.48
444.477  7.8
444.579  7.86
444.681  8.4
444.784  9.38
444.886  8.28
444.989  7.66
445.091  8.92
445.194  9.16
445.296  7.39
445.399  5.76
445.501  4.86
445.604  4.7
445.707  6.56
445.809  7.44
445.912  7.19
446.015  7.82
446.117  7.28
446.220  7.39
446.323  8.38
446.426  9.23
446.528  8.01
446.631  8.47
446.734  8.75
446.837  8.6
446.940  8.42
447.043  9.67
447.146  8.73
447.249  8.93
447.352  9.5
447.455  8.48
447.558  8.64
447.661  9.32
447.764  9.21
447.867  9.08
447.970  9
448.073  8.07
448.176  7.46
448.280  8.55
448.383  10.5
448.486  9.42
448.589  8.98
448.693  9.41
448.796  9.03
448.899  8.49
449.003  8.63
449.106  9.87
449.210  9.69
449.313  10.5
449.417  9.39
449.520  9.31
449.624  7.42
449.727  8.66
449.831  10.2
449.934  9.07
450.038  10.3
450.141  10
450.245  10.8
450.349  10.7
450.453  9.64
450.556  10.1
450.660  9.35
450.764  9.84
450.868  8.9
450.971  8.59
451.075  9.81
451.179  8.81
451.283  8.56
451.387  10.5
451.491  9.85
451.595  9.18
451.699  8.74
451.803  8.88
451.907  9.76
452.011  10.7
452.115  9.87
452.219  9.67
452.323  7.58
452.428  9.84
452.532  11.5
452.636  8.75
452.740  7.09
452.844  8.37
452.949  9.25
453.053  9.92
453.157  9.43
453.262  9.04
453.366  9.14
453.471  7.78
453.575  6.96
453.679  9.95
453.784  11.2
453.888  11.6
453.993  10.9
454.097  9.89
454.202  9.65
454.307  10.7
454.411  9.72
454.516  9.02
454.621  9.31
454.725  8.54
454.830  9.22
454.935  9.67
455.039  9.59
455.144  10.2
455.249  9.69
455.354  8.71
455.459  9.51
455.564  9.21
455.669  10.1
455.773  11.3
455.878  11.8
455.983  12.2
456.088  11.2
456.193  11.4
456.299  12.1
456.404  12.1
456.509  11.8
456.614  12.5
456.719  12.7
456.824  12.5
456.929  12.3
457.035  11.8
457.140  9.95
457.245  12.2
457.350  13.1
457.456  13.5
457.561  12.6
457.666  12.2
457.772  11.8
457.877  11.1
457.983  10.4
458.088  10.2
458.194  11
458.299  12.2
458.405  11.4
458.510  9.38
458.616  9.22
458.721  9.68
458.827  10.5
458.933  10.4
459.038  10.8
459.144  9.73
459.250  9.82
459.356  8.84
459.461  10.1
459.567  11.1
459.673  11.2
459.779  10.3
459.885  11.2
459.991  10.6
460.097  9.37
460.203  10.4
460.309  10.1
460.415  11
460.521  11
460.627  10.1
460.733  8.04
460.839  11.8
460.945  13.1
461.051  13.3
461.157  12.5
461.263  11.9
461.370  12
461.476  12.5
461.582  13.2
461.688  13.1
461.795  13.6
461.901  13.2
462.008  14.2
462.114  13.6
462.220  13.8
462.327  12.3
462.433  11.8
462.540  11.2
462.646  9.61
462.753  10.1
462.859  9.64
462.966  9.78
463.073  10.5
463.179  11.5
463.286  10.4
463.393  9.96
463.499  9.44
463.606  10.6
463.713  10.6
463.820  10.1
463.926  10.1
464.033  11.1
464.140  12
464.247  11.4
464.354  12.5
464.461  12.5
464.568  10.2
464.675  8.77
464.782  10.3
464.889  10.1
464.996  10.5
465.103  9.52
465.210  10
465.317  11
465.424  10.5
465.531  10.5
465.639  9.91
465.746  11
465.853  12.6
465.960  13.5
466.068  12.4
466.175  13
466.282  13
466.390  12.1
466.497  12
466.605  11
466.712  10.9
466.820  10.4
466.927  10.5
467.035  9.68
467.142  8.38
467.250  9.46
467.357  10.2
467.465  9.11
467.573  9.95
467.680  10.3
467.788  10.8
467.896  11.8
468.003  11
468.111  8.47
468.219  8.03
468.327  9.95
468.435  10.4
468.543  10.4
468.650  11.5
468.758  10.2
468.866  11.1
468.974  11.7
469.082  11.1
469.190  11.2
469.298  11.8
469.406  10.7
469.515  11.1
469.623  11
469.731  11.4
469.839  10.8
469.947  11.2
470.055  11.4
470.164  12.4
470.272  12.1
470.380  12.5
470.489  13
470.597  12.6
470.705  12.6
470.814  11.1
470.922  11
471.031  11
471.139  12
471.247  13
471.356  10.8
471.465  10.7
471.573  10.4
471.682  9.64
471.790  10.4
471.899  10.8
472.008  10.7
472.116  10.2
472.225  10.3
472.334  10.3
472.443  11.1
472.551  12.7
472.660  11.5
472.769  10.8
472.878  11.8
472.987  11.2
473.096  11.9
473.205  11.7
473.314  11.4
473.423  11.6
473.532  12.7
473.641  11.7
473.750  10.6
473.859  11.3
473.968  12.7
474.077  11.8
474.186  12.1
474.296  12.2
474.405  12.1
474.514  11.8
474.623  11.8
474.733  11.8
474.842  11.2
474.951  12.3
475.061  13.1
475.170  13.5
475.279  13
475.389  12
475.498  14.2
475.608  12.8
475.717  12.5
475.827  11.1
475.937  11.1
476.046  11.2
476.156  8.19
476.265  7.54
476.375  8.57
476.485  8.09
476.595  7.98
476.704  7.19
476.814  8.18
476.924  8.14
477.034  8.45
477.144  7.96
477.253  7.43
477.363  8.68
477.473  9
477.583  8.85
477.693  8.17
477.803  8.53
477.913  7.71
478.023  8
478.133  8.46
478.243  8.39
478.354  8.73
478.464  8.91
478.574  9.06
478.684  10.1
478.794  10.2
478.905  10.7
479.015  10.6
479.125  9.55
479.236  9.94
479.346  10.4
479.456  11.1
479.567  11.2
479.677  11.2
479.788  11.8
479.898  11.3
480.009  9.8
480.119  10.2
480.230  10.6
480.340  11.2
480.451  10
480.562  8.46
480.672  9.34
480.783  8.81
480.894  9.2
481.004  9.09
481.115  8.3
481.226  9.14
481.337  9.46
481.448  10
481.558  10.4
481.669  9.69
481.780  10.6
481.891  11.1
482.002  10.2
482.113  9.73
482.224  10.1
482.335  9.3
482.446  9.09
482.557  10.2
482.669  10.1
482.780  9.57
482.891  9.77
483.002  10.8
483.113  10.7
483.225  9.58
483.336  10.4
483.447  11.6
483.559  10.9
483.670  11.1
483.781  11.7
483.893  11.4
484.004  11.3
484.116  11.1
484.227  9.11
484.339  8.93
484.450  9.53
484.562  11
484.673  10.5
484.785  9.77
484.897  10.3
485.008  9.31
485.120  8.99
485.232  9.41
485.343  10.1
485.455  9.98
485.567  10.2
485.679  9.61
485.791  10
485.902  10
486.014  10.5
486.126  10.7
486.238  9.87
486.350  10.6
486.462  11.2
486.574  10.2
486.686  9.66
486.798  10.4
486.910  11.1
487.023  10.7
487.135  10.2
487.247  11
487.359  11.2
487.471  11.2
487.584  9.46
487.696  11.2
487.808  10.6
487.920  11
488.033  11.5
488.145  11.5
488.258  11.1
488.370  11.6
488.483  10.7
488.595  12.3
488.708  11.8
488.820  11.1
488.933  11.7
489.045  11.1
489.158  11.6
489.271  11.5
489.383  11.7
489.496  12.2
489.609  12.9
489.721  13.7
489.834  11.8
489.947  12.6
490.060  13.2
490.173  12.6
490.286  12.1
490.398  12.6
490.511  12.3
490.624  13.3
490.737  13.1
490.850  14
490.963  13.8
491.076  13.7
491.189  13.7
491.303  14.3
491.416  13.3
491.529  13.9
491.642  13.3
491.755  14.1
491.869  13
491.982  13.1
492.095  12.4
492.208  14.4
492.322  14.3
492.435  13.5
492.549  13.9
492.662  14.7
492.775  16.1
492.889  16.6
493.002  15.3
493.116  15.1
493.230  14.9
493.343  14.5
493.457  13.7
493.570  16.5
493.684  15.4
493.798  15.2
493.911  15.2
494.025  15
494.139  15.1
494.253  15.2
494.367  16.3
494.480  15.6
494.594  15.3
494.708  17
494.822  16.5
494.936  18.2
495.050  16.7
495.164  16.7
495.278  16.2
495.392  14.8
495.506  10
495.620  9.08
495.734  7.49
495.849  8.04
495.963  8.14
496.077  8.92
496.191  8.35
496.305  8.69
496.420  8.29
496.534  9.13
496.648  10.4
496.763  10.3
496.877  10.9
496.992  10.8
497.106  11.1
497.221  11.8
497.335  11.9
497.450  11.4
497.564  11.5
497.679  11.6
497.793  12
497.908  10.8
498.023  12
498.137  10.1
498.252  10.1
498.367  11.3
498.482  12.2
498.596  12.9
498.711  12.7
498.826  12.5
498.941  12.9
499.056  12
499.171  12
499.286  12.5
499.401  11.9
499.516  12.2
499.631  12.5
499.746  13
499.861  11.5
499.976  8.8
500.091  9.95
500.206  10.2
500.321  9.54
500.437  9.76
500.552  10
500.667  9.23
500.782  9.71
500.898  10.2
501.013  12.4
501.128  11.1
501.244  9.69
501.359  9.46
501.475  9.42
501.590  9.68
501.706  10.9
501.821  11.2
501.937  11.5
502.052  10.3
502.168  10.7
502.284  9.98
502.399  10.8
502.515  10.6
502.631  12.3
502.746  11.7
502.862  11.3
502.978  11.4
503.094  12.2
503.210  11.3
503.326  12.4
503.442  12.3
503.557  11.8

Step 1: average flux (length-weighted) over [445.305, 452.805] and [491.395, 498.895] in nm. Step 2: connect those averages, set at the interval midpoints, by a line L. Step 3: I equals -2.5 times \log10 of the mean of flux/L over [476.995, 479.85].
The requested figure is 0.22 mag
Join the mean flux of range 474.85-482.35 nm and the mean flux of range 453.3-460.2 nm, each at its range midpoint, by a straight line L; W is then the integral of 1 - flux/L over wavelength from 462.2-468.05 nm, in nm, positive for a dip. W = -0.274 nm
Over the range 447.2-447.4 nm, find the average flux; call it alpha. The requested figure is 9.21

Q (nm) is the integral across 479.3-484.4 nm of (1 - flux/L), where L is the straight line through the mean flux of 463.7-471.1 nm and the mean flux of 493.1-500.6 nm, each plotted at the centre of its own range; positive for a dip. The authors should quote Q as 0.623 nm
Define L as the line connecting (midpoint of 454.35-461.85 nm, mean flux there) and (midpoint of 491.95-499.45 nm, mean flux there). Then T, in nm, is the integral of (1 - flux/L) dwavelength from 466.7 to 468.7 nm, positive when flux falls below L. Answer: 0.25 nm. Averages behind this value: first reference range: 11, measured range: 10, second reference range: 12.9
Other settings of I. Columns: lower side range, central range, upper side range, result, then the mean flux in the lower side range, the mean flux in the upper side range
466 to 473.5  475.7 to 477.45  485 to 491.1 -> 0.26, 11.1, 11.3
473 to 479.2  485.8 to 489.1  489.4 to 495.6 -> 0.20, 10.3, 14.3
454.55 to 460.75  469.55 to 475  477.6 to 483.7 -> -0.13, 10.8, 9.85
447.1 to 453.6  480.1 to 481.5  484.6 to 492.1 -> 0.17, 9.23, 11.5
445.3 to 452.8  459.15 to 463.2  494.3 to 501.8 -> -0.19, 8.87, 11.5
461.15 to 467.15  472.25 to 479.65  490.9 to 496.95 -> 0.16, 11.3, 13.5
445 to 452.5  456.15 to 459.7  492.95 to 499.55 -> -0.17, 8.86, 12.6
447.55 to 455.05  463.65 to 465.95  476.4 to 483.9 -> -0.14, 9.38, 9.63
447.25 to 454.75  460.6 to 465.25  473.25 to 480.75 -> -0.15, 9.36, 10.3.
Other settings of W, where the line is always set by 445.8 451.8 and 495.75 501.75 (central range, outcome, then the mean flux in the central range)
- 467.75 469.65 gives -0.189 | 10.7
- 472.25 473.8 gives -0.256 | 11.5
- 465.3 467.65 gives -0.321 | 11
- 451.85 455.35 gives -0.108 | 9.49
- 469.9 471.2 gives -0.286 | 11.9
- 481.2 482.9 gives 0.040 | 9.92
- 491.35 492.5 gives -0.335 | 13.5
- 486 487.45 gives -0.038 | 10.6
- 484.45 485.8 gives 0.046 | 9.91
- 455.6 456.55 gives -0.228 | 11.5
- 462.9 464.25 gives -0.141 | 10.5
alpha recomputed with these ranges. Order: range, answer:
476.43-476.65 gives 8.04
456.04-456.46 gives 11.7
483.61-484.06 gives 11.4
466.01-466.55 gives 12.5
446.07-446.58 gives 8.06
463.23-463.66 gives 10.1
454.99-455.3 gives 9.82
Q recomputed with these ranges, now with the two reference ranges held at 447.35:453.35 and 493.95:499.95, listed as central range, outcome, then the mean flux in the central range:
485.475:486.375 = 0.104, 10.2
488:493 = -0.492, 12.9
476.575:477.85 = 0.319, 8.22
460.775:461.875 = -0.297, 12.7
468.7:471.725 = -0.258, 11.4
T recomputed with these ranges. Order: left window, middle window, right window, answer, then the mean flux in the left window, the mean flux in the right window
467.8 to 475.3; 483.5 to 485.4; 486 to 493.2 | 0.284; 11.4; 12.4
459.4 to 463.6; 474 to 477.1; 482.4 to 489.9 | 0.035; 11.3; 10.7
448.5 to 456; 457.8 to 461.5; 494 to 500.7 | -0.307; 9.54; 11.9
